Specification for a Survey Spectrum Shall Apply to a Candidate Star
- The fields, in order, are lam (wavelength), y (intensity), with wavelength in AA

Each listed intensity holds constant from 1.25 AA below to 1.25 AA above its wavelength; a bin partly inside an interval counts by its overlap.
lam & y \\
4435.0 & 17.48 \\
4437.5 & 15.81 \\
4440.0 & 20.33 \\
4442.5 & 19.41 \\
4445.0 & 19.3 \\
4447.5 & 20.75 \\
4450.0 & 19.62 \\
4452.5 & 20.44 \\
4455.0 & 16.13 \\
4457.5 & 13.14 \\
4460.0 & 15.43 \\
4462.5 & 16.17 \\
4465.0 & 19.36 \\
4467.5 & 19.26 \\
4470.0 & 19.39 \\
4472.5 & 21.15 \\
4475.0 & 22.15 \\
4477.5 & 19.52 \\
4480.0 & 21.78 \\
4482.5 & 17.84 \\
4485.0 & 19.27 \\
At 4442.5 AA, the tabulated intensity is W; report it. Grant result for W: 19.41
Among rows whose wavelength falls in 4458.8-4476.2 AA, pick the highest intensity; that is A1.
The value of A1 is 22.15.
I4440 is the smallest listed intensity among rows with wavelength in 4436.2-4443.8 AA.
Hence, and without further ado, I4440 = 15.81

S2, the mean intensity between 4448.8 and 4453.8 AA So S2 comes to 20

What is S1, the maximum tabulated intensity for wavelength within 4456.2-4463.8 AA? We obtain 16.17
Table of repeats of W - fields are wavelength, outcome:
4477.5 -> 19.52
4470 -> 19.39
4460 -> 15.43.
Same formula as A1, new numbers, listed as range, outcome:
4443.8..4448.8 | 20.75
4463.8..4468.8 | 19.36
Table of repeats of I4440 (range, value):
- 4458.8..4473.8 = 15.43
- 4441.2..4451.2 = 19.3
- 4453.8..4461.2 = 13.14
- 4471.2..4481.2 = 19.52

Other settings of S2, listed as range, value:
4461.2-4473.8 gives 19.1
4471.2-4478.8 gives 20.9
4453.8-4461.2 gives 14.9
